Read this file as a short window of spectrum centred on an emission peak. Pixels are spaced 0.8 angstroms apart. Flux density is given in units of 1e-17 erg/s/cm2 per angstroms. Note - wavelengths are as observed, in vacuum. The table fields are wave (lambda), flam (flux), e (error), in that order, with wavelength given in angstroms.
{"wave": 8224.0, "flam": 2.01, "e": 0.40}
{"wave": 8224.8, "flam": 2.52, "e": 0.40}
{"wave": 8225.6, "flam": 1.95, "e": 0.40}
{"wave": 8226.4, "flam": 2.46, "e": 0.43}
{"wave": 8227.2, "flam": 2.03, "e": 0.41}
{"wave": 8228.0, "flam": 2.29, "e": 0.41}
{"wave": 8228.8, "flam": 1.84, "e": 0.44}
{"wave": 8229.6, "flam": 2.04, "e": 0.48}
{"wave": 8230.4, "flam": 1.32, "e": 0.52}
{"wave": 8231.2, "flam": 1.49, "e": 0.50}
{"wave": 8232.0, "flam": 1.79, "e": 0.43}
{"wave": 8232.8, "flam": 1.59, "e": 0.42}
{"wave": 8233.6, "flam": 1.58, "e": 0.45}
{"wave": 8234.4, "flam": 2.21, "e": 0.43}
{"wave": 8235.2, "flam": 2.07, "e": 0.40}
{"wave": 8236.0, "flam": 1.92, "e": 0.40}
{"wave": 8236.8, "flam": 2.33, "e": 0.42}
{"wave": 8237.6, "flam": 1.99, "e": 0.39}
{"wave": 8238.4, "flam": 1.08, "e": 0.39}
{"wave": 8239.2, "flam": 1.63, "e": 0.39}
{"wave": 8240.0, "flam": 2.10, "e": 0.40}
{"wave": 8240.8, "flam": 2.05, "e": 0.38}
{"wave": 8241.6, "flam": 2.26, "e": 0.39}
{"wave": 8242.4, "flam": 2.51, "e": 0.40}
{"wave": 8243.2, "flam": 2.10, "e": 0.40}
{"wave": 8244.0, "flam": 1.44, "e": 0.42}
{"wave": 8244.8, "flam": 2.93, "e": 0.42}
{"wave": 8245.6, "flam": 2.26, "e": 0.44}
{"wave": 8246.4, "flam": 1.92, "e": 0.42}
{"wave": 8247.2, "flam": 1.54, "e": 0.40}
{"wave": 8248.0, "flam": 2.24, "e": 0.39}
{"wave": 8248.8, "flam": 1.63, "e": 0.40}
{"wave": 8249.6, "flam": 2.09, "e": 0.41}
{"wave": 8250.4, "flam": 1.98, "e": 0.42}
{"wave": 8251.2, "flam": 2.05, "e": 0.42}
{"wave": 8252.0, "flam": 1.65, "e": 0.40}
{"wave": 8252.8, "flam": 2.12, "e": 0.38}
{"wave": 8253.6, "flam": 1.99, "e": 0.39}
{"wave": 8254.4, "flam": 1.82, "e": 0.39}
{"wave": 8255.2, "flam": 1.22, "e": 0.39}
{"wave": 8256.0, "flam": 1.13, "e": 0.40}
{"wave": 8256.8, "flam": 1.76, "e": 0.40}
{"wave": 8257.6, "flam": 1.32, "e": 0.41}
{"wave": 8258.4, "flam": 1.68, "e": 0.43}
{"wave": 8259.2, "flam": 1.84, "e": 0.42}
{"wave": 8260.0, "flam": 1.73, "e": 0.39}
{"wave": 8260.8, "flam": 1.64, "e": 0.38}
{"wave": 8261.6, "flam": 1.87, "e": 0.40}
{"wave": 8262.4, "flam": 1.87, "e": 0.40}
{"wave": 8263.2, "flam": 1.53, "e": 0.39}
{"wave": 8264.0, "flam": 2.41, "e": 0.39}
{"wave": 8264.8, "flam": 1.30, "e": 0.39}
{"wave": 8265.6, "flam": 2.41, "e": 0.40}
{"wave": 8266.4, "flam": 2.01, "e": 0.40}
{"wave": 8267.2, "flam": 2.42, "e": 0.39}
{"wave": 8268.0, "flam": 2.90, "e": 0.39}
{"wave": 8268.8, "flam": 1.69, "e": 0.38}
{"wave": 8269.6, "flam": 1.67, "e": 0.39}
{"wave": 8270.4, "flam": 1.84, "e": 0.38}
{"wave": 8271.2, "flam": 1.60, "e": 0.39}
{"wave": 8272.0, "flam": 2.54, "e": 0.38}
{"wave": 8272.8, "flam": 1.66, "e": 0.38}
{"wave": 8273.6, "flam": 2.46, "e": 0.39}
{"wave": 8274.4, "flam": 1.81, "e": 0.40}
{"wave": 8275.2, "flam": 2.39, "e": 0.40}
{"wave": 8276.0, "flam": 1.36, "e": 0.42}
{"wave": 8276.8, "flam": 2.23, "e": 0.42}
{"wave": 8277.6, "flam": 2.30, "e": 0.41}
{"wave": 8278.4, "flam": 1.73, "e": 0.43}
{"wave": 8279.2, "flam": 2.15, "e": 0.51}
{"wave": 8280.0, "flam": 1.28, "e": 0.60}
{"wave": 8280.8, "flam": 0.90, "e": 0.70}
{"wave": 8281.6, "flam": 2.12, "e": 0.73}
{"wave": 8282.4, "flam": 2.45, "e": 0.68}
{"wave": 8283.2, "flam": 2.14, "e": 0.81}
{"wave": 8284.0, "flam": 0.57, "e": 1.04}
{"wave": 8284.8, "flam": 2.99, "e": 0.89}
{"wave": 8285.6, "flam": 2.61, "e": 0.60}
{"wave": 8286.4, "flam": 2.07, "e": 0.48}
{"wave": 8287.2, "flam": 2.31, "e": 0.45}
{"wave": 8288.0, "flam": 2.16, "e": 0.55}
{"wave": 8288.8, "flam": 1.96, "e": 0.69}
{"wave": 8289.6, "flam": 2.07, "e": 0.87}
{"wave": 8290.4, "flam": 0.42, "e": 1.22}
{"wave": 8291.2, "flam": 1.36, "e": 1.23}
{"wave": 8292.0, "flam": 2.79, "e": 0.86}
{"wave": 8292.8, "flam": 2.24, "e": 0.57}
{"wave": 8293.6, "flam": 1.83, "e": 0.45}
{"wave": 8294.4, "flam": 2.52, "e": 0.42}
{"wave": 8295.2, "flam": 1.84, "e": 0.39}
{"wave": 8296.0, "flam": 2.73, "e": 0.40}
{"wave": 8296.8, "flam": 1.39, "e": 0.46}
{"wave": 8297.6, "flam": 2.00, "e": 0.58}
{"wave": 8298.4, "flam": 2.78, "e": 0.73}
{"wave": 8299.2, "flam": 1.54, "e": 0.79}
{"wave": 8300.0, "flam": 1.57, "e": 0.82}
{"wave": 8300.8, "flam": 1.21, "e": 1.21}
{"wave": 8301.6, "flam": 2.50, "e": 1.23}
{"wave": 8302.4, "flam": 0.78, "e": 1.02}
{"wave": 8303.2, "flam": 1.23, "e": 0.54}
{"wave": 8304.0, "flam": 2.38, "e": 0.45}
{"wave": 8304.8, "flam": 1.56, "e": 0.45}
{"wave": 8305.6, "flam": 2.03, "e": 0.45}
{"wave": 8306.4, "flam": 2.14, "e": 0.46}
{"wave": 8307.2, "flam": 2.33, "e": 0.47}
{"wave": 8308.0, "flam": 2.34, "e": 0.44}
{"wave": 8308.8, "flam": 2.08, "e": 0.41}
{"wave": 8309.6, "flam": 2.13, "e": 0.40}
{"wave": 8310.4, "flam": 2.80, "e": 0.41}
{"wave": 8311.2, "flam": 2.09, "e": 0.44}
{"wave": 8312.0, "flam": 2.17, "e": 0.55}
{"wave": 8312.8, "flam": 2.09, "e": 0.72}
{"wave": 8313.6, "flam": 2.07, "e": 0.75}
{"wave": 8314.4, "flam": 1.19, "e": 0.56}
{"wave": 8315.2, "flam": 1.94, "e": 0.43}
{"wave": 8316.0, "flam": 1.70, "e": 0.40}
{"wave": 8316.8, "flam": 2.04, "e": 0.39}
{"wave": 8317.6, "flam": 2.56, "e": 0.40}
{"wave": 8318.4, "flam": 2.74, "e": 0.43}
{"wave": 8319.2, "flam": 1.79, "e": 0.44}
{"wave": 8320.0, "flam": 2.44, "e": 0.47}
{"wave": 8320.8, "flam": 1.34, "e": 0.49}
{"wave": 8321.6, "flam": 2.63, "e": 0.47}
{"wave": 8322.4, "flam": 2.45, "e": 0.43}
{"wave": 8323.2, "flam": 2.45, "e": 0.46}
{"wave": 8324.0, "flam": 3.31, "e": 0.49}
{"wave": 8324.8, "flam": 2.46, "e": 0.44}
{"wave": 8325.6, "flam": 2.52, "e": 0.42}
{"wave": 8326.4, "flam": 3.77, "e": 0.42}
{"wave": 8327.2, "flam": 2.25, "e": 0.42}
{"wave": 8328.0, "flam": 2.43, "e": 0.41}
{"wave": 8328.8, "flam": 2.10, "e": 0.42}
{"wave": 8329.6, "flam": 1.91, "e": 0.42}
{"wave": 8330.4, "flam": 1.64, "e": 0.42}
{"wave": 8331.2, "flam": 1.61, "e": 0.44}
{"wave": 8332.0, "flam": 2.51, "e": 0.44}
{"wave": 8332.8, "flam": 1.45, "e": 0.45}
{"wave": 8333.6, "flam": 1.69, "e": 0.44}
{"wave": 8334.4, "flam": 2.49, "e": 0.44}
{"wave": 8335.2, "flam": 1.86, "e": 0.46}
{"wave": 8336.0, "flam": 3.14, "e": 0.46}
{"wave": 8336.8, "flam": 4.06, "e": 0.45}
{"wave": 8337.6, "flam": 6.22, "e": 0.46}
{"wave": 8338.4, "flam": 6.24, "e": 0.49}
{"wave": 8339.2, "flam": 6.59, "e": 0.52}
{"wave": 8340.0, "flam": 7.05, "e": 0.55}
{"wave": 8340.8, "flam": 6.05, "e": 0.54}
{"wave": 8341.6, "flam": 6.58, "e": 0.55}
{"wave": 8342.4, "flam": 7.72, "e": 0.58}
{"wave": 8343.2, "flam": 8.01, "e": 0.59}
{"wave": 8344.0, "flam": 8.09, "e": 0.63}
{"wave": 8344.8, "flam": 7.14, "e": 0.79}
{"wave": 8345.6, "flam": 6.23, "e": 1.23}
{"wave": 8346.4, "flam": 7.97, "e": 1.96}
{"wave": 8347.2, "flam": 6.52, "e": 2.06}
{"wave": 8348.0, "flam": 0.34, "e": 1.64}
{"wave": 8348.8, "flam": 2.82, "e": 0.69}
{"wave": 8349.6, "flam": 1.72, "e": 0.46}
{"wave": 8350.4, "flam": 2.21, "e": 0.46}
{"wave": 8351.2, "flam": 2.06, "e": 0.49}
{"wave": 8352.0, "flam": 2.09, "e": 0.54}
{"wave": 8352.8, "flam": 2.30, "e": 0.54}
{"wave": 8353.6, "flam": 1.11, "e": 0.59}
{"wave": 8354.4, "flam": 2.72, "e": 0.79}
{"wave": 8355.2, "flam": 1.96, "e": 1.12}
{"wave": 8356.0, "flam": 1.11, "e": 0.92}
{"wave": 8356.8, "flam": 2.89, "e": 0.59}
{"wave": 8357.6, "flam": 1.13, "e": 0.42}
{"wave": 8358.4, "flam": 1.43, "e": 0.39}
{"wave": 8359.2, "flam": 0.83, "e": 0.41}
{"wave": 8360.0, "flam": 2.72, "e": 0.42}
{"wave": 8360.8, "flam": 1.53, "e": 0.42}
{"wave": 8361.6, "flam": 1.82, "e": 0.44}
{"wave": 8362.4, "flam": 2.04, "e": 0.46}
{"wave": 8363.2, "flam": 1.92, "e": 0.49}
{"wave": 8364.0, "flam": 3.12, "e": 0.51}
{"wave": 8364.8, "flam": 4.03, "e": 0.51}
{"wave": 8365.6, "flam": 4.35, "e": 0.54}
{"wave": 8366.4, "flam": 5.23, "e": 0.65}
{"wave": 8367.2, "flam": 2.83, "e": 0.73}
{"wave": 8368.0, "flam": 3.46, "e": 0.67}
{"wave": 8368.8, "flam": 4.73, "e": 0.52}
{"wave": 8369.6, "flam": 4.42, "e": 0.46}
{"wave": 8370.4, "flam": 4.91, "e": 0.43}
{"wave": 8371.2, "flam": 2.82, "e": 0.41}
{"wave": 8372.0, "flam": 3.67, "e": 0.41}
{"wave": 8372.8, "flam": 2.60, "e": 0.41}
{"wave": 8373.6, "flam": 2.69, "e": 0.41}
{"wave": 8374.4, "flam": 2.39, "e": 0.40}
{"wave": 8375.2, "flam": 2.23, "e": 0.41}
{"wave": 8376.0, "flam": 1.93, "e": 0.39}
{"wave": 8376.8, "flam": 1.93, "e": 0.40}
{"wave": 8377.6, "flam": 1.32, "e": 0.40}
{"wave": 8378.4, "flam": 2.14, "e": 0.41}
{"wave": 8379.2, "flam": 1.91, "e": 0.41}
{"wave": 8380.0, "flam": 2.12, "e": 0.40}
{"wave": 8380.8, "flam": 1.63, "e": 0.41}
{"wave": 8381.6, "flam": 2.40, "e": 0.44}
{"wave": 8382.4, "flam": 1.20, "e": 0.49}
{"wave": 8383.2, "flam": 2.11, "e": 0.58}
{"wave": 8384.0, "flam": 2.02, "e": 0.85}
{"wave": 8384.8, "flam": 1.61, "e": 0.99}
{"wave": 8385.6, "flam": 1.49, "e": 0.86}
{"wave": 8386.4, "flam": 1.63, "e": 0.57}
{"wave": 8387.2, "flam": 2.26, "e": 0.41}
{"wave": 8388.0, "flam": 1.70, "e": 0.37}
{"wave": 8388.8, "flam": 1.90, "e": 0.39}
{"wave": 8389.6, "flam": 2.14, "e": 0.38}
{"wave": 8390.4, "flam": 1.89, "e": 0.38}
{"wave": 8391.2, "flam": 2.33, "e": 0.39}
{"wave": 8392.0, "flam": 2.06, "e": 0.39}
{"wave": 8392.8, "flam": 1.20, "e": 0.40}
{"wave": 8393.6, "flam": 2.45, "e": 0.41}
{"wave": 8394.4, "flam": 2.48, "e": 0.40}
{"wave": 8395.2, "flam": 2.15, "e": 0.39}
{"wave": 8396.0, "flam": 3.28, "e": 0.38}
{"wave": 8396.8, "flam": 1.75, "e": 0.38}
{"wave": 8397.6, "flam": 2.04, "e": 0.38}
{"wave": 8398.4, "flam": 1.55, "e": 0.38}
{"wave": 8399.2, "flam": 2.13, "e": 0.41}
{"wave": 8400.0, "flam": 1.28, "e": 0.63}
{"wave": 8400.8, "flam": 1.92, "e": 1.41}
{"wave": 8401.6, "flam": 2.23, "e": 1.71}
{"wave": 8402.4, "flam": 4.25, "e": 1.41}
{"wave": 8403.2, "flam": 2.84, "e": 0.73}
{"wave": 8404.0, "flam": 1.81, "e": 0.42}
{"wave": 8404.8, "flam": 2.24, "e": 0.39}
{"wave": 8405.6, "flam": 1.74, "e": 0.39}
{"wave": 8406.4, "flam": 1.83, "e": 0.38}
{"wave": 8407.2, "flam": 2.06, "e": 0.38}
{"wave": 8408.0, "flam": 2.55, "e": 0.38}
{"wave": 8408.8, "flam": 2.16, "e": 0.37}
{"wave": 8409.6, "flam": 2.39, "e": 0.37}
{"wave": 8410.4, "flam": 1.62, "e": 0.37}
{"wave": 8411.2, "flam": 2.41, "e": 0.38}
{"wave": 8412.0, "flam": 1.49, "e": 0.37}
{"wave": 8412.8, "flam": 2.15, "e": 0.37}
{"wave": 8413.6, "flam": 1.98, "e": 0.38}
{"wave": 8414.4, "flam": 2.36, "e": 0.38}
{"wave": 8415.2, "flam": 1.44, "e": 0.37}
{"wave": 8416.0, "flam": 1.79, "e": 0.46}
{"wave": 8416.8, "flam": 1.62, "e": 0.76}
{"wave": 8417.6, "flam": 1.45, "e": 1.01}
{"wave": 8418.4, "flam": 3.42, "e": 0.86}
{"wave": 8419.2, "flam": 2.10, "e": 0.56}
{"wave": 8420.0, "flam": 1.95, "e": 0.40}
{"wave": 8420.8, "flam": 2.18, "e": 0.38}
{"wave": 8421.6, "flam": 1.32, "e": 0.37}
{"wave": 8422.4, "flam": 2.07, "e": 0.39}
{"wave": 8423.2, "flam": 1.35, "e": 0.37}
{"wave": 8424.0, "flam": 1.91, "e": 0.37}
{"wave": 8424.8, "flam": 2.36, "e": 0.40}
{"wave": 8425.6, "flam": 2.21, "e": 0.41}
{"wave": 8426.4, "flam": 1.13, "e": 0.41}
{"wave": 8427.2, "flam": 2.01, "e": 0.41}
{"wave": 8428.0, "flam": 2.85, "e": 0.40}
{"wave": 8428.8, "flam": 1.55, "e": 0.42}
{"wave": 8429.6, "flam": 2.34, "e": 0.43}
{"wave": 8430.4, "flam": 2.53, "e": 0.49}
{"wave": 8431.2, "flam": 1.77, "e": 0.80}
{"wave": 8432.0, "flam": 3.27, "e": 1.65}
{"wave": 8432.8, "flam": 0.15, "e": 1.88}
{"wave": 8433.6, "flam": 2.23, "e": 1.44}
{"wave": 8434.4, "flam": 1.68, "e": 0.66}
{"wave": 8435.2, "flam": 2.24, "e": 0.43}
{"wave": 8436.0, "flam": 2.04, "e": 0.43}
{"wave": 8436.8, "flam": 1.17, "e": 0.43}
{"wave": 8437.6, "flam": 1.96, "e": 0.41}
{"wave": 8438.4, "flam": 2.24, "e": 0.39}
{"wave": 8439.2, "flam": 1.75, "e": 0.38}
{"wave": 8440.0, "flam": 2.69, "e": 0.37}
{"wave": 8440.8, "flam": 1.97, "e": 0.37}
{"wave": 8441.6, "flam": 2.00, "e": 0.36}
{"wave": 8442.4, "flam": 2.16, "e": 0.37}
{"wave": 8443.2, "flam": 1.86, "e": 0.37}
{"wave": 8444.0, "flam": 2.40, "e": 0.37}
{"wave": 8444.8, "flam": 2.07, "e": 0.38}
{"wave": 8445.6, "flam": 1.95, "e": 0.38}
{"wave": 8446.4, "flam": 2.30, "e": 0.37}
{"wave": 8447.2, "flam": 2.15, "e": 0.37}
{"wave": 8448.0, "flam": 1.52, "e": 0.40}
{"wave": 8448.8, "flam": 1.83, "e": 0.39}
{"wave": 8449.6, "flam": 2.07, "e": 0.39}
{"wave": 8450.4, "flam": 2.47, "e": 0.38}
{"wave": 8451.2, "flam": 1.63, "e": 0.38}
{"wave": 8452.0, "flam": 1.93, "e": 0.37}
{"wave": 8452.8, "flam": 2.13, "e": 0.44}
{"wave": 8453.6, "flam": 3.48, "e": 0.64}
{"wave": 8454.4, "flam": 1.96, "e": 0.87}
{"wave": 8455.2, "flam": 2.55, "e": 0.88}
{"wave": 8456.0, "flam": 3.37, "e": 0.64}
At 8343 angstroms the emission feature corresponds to Halpha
